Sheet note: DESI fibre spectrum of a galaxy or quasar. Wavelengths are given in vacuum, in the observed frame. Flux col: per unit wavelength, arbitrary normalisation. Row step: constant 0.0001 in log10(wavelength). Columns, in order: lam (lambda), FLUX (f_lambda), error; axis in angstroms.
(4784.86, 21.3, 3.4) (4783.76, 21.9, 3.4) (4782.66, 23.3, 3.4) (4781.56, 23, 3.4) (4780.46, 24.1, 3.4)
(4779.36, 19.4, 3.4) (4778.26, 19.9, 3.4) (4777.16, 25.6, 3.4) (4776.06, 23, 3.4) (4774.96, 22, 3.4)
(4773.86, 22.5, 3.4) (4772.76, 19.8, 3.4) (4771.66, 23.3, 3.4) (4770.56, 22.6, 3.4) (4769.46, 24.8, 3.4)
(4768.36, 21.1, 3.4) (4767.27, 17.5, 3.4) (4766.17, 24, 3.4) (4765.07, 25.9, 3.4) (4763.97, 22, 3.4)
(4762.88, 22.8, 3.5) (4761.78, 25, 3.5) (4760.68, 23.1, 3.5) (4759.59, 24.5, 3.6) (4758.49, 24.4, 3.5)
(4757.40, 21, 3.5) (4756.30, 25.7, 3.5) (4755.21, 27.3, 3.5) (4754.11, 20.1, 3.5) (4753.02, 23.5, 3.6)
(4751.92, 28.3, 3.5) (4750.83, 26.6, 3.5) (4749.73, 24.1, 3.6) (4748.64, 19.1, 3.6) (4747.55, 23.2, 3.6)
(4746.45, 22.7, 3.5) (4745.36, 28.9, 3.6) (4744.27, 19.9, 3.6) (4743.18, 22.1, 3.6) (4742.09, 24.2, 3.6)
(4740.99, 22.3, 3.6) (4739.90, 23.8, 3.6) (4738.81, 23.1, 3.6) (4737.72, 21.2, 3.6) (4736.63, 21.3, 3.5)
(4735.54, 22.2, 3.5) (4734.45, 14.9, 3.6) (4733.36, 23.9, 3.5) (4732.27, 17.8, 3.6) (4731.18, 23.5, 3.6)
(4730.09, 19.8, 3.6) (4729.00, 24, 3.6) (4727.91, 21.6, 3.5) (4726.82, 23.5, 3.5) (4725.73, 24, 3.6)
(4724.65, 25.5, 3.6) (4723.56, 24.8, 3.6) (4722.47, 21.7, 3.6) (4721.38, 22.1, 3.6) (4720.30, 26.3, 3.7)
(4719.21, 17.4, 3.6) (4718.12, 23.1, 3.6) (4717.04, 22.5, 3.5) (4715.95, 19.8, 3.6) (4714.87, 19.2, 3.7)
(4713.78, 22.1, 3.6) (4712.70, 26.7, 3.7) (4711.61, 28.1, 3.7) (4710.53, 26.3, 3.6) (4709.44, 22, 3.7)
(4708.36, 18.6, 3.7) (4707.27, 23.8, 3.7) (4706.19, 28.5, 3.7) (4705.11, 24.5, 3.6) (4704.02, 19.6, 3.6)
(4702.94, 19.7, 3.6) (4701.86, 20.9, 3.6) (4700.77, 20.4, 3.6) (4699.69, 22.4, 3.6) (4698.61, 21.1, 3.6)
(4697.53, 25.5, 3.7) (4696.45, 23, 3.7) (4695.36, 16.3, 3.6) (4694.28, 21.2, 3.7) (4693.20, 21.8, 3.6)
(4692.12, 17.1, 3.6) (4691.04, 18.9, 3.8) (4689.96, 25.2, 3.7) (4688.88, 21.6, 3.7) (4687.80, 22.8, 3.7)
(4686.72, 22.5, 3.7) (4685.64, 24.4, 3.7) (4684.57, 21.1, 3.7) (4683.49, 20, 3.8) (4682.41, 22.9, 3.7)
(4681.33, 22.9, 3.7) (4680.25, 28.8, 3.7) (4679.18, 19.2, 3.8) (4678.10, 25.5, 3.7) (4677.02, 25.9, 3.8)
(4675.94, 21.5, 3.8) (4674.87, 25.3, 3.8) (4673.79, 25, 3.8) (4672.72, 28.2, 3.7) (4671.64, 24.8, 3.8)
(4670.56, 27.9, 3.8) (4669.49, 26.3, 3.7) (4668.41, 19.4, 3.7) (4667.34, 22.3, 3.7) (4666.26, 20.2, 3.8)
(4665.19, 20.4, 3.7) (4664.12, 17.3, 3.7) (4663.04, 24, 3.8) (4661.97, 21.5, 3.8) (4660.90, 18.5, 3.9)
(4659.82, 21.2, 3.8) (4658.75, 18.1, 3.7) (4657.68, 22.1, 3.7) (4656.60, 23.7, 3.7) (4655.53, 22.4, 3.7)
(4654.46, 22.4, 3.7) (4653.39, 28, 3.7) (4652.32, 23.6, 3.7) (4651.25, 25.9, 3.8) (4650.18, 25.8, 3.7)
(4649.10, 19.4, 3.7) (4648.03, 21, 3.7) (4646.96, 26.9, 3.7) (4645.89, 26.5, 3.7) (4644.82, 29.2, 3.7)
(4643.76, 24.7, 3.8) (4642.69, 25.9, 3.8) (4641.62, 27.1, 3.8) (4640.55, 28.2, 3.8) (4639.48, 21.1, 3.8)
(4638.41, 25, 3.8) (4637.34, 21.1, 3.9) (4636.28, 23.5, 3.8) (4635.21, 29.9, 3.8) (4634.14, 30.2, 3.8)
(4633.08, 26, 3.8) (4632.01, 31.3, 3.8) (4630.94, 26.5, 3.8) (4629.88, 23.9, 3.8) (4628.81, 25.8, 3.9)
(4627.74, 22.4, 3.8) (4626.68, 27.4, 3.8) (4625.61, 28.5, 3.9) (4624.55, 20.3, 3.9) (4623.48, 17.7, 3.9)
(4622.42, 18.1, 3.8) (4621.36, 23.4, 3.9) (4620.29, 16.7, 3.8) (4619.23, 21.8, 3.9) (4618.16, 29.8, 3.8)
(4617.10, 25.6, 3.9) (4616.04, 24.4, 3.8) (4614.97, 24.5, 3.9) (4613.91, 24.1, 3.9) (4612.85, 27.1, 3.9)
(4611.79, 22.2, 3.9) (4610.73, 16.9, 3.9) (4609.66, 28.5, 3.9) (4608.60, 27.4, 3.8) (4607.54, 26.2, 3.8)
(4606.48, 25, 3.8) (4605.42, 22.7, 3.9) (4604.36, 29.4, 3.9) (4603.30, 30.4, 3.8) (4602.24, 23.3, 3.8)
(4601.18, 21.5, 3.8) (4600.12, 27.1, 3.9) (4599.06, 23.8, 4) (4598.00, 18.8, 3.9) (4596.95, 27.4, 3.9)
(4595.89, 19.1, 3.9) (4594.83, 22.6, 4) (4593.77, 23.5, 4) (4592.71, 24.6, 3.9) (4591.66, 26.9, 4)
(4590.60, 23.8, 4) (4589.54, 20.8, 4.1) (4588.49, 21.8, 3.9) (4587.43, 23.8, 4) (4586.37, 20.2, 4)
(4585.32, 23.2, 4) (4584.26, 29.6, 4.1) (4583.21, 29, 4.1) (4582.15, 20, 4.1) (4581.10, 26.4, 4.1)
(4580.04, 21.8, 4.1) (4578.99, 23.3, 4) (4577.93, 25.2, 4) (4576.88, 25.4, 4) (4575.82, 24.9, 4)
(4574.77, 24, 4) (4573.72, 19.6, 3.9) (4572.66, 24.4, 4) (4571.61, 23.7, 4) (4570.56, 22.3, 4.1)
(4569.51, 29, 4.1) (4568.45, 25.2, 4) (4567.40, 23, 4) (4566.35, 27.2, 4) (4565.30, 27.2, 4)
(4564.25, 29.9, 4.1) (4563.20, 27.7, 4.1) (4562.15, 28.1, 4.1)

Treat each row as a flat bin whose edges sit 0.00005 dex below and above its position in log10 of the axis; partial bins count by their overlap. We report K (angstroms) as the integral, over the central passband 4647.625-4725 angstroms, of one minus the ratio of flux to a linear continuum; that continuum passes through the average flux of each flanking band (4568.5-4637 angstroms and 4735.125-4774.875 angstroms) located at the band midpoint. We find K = 3.5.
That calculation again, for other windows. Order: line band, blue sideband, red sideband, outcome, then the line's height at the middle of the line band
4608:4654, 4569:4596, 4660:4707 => -3.0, 23.2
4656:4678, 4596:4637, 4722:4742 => 0.8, 23.6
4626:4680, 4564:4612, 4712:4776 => -1.2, 23.7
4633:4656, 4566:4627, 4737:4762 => -1.2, 23.9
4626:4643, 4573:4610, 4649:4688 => -1.7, 23.6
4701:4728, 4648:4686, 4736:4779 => 0.2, 23.1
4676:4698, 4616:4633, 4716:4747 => 0.7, 23.1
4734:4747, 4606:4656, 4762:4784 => 0.4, 23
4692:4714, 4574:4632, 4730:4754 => 0.5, 23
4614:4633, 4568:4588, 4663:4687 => -0.2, 23.8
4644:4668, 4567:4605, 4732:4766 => 1.0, 23.7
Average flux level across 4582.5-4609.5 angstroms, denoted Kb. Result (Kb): 24.5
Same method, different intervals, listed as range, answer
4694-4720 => 22.2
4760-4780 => 22.5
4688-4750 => 22.3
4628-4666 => 24.2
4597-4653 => 24.7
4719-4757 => 22.9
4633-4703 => 23.2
